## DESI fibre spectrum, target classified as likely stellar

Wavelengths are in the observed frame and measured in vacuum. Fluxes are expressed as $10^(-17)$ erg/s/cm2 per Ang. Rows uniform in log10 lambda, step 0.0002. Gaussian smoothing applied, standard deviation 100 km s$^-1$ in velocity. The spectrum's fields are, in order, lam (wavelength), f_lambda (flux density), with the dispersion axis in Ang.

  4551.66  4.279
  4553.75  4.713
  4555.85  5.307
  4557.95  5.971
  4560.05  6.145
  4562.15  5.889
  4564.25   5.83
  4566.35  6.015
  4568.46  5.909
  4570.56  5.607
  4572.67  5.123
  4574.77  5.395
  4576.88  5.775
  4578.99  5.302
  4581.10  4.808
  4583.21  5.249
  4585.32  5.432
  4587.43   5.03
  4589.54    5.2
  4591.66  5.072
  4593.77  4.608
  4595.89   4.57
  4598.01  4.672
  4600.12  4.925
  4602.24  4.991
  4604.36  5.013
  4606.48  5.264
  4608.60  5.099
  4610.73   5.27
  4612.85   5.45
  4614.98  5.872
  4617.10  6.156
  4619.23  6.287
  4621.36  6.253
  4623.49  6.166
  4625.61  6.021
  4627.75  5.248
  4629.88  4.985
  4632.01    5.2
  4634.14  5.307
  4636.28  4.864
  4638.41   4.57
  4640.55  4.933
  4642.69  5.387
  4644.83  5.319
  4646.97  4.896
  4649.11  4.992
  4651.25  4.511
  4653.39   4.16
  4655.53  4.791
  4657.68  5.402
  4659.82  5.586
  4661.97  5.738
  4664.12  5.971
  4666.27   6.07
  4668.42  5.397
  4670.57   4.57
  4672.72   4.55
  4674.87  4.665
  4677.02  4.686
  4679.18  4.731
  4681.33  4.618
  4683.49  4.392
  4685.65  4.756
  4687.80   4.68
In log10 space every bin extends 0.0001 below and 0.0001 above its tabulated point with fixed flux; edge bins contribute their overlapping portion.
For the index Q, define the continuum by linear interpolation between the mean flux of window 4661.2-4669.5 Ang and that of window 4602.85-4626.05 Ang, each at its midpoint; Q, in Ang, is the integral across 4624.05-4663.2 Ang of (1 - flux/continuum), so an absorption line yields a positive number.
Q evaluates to 4.3 Ang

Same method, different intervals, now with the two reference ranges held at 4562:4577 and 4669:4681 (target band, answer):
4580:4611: 2.4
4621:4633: -1.1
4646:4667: -1.5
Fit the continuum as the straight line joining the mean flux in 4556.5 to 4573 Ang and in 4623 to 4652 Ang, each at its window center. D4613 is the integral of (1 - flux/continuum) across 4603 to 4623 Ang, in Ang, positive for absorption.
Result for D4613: -0.95 Ang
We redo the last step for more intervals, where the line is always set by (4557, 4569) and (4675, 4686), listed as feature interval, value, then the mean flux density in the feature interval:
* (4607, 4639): -1.5 Ang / 5.53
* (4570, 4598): 2.9 Ang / 5.14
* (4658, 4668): -2.0 Ang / 5.78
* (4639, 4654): 0.4 Ang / 4.9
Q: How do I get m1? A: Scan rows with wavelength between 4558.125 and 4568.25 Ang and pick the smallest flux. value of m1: 5.83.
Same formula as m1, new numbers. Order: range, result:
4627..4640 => 4.57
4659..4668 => 5.586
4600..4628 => 4.925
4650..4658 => 4.16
